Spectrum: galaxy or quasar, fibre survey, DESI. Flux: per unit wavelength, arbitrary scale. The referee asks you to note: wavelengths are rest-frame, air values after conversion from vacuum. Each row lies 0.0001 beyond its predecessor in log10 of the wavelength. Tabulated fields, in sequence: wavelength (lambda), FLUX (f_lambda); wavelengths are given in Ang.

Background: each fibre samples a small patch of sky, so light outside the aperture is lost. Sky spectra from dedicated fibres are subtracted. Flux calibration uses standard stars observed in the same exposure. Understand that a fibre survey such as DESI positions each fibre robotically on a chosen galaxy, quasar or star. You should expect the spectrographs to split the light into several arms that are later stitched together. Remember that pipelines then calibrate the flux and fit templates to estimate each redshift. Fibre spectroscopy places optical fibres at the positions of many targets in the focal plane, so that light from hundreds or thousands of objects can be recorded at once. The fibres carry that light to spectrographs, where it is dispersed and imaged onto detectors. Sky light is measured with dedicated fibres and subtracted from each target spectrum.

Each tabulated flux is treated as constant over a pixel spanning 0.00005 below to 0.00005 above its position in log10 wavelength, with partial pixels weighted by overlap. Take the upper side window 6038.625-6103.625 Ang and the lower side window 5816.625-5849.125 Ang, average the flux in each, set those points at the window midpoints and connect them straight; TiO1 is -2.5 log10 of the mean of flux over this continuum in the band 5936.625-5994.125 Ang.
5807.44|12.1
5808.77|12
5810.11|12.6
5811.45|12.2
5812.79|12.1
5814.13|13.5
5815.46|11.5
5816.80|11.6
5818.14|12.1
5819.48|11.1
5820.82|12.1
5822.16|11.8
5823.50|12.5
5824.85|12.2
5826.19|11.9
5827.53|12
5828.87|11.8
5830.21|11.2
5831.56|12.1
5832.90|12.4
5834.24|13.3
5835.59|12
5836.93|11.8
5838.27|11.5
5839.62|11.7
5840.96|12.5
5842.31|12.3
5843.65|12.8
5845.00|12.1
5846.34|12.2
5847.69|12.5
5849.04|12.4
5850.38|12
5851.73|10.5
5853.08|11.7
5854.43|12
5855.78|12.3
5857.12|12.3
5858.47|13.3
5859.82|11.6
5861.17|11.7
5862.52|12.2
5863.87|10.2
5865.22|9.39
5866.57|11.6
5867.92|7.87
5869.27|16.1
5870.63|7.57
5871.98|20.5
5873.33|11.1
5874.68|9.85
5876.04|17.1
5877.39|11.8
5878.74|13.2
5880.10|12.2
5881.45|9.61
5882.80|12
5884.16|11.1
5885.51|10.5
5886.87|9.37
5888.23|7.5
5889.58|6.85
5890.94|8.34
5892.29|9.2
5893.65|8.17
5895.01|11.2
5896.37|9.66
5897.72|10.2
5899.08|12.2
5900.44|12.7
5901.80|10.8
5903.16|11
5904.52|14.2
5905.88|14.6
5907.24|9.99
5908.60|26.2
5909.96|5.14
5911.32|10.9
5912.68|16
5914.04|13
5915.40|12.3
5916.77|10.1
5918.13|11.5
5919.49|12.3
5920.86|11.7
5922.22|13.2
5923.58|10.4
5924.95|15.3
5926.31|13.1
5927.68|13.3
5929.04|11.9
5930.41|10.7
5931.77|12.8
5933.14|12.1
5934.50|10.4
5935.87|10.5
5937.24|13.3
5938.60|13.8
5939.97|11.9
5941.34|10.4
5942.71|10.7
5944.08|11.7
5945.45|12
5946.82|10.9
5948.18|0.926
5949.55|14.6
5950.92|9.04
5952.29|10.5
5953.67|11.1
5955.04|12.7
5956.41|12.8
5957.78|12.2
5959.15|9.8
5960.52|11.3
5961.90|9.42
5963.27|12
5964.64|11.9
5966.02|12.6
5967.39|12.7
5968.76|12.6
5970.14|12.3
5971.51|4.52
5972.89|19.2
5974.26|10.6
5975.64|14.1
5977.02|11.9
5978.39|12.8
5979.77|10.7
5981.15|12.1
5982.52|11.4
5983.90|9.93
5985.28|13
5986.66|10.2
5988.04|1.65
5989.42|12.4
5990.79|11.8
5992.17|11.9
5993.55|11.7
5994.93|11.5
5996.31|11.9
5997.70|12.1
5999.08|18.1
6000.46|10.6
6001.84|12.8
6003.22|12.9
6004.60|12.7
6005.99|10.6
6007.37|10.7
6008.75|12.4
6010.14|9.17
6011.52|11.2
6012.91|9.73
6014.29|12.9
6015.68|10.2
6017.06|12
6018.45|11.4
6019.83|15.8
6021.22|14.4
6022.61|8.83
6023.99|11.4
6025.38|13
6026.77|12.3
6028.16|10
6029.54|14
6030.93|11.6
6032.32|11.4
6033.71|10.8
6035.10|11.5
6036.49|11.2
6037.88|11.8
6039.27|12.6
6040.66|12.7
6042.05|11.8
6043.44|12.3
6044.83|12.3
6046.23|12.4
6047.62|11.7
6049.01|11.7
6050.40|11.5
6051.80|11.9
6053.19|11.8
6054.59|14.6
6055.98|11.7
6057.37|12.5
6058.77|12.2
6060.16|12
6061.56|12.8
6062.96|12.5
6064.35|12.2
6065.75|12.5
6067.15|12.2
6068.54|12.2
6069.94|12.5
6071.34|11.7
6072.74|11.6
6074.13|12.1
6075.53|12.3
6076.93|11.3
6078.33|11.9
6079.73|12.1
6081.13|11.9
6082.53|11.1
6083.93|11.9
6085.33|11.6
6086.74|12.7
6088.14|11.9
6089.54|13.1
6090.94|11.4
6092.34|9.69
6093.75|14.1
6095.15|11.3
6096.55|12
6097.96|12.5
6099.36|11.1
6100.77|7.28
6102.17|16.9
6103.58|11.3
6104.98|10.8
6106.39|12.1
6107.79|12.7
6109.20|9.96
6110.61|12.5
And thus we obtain 0.08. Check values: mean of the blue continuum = 12.1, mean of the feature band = 11.3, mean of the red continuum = 12.1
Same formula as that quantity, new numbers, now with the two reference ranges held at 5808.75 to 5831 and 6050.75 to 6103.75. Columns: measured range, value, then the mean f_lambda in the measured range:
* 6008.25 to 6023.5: 0.039 mag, 11.6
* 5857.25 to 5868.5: 0.089 mag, 11.1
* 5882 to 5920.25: 0.066 mag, 11.3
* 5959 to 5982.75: 0.019 mag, 11.8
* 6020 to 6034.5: 0.013 mag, 11.9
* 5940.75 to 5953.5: 0.188 mag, 10.1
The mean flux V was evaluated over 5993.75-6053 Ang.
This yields 11.9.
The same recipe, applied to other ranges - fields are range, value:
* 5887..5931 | 11.7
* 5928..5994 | 11.3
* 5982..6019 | 11.4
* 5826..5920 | 11.8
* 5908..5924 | 12.7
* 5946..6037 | 11.5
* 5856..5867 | 11.6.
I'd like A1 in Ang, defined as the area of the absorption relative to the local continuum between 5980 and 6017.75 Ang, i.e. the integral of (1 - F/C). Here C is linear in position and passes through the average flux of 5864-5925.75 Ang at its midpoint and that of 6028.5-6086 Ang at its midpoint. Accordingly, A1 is 1.7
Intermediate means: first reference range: 11.7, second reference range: 12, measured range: 11.4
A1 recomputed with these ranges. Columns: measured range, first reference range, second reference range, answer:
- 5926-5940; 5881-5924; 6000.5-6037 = -0.9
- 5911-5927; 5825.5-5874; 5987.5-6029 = -0.9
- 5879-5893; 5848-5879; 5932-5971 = 2.5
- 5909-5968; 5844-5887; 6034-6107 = 1.8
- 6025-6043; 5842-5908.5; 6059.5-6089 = 0.1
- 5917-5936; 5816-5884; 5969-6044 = -0.3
